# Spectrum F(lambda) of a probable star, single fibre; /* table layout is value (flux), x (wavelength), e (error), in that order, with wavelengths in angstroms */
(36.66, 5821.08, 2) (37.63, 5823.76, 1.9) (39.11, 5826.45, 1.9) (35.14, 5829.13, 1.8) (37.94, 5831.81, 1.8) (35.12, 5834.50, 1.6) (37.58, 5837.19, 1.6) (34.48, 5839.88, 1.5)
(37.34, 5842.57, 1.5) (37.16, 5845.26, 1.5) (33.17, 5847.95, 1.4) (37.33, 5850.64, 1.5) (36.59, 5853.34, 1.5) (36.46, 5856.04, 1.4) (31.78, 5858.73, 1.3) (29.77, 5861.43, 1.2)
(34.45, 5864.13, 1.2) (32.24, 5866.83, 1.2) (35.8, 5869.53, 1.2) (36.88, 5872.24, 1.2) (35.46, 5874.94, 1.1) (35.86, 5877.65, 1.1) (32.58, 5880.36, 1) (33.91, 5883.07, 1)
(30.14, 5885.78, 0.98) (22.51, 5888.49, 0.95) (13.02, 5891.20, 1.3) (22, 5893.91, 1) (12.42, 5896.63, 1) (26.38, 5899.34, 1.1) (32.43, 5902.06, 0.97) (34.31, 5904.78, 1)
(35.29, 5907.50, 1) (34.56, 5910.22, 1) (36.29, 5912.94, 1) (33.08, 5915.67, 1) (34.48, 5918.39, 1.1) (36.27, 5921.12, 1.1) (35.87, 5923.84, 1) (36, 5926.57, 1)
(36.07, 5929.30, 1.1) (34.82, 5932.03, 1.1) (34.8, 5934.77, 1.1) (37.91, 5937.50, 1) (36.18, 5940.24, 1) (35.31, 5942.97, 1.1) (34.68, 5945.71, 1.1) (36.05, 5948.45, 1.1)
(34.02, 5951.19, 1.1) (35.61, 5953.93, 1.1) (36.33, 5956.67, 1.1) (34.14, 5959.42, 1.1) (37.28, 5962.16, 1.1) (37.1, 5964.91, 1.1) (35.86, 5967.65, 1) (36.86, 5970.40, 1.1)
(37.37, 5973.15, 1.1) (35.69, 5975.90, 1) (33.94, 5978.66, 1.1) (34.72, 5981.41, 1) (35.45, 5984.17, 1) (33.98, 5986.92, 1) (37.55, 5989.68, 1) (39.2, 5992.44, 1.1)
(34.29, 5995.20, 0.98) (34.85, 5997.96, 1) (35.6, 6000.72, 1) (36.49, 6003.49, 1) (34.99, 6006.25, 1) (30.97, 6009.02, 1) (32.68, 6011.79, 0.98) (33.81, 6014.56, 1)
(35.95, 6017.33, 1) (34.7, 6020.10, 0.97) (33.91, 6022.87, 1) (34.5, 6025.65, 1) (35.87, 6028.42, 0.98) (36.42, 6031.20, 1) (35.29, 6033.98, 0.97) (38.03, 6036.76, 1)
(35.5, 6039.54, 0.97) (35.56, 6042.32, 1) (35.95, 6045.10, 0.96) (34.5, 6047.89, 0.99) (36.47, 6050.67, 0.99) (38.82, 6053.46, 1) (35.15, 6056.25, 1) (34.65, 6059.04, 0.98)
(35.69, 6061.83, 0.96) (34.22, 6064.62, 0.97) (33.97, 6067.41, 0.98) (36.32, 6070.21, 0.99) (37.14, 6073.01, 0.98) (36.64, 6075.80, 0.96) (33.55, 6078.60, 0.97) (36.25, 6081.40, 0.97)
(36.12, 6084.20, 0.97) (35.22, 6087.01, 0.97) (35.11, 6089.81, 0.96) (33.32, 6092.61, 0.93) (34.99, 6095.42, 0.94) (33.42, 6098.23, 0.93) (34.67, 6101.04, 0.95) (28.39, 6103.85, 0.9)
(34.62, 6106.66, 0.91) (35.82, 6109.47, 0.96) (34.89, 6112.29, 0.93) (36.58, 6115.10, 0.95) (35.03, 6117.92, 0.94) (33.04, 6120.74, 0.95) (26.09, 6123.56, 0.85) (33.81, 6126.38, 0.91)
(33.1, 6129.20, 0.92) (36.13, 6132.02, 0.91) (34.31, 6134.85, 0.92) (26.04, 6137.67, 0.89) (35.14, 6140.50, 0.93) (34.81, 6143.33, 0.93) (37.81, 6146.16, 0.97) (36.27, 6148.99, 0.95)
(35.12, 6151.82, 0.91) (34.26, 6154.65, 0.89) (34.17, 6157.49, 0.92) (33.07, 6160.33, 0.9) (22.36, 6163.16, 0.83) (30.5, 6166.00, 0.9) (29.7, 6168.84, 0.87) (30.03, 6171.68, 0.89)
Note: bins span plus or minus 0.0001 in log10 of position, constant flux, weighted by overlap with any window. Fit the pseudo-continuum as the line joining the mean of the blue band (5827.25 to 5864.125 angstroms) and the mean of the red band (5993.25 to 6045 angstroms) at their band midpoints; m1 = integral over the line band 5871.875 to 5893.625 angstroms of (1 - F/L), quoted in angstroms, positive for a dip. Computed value 3.7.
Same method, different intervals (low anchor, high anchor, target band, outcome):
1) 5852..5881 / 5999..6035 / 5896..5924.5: 1.8 angstroms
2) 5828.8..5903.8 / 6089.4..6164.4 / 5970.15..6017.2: -3.6 angstroms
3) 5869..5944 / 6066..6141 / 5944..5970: -2.5 angstroms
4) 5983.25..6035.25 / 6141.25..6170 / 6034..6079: -1.9 angstroms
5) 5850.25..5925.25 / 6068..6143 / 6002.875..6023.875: -0.7 angstroms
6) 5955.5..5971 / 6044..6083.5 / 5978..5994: 0.1 angstroms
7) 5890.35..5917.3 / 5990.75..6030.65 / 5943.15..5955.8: -1.6 angstroms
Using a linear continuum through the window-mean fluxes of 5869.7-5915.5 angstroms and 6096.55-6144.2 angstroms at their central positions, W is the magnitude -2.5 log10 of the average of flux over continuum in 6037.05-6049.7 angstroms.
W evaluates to -0.11 mag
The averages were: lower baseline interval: 29.9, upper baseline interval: 33.3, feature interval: 35.7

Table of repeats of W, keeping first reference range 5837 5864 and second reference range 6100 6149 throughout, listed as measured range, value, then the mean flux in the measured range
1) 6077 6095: -0.04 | 34.9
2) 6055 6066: -0.03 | 34.9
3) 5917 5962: -0.03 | 35.6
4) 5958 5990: -0.04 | 35.8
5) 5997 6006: -0.04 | 35.6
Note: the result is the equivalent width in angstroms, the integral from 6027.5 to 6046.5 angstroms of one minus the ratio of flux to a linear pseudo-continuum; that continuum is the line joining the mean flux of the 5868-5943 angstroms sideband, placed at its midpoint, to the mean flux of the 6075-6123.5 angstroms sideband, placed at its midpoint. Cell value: -1.41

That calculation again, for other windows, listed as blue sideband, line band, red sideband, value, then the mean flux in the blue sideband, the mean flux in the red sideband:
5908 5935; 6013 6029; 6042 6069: 0.33 angstroms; 35.2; 35.5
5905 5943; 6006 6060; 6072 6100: 0.08 angstroms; 35.5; 35.1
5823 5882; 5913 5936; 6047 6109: 0.02 angstroms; 35.4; 35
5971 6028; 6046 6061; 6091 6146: -0.68 angstroms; 35.1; 33.5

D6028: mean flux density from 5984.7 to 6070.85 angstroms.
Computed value 35.3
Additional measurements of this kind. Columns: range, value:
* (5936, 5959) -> 35.7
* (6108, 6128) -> 33.6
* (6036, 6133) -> 34.8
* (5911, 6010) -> 35.6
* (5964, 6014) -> 35.4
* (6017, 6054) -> 35.7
